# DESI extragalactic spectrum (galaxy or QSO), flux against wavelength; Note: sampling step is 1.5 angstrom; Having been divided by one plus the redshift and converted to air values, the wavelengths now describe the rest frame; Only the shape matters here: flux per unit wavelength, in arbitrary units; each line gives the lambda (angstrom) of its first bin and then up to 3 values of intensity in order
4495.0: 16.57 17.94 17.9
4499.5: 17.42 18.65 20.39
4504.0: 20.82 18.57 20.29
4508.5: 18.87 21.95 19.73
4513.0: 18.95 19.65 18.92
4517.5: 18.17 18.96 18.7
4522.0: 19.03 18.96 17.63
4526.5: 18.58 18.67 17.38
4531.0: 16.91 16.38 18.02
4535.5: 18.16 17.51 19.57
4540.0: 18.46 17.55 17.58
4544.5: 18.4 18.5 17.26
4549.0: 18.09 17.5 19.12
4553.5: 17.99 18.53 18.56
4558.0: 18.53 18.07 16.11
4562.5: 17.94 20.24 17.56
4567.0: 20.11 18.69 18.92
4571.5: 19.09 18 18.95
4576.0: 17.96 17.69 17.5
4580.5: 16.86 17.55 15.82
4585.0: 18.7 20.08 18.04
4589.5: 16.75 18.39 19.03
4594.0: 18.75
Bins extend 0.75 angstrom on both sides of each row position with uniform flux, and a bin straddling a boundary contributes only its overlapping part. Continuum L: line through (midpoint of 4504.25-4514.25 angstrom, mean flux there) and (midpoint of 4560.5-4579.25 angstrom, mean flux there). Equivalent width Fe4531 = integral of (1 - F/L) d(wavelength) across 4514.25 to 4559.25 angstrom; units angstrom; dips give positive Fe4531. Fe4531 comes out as 2.2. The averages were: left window 19.8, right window 18.4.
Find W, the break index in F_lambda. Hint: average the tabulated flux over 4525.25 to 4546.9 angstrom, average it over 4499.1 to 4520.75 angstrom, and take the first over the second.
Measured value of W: 0.93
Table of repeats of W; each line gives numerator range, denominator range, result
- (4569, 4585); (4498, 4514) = 0.92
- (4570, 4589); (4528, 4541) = 1.01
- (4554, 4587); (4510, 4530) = 0.97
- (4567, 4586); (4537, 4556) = 0.99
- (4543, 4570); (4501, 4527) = 0.95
